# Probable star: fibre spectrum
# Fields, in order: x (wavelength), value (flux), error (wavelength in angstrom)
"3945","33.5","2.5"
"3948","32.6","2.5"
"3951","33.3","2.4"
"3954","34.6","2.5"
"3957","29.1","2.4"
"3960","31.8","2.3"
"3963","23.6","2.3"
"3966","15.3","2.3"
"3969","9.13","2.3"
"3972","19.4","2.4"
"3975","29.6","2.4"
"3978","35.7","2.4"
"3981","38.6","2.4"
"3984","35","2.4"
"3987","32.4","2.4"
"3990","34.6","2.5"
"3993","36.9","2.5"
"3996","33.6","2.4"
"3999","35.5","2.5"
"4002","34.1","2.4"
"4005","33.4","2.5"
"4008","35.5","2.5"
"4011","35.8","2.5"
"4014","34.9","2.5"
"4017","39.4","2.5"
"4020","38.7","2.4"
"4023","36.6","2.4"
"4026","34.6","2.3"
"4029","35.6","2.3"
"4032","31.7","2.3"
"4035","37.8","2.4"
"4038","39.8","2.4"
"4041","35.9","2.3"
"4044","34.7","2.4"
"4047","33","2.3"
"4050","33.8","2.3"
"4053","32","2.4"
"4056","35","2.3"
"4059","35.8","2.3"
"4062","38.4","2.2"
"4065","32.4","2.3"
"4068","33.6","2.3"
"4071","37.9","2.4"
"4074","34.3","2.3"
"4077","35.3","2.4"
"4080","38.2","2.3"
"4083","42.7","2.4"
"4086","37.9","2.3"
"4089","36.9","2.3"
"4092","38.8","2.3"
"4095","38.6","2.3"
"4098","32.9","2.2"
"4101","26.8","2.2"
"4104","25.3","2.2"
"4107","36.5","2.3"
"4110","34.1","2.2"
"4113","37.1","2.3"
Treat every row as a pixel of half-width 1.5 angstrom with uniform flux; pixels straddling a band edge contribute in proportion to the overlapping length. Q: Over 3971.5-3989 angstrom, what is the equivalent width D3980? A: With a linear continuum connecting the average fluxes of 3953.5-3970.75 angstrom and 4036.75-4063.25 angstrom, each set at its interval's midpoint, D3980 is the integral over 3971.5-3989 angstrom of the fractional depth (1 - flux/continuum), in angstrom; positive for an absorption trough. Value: -4.6 angstrom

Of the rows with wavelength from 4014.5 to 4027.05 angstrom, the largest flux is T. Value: 39.4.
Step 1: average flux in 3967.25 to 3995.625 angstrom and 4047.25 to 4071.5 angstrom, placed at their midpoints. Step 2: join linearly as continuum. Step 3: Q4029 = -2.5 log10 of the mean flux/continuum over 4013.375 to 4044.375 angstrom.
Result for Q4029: -0.11 mag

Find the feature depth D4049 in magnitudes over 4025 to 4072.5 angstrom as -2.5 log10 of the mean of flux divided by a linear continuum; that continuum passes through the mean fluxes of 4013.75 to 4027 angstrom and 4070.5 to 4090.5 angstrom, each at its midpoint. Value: 0.07 mag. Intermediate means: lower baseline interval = 37.1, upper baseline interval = 37.6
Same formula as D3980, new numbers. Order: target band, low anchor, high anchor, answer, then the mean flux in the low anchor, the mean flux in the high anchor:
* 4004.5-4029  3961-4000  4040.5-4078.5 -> -3.5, 29.1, 34.7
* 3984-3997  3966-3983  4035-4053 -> -3.0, 25.7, 35.3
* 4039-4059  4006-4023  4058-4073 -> 0.9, 36.7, 35.6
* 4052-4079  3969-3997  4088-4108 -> -1.7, 31.6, 33.5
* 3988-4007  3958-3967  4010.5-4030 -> -1.8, 24.3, 36.6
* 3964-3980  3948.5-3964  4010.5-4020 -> 5.0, 30.8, 37.1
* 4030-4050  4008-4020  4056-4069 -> 0.3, 36.8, 35.1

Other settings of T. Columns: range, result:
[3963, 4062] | 39.8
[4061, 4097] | 42.7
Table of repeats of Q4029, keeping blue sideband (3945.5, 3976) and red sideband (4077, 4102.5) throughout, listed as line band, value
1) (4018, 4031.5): -0.16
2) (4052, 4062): -0.04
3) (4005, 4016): -0.17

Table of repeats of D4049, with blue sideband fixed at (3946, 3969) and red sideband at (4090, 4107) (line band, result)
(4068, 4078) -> -0.11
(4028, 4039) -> -0.19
